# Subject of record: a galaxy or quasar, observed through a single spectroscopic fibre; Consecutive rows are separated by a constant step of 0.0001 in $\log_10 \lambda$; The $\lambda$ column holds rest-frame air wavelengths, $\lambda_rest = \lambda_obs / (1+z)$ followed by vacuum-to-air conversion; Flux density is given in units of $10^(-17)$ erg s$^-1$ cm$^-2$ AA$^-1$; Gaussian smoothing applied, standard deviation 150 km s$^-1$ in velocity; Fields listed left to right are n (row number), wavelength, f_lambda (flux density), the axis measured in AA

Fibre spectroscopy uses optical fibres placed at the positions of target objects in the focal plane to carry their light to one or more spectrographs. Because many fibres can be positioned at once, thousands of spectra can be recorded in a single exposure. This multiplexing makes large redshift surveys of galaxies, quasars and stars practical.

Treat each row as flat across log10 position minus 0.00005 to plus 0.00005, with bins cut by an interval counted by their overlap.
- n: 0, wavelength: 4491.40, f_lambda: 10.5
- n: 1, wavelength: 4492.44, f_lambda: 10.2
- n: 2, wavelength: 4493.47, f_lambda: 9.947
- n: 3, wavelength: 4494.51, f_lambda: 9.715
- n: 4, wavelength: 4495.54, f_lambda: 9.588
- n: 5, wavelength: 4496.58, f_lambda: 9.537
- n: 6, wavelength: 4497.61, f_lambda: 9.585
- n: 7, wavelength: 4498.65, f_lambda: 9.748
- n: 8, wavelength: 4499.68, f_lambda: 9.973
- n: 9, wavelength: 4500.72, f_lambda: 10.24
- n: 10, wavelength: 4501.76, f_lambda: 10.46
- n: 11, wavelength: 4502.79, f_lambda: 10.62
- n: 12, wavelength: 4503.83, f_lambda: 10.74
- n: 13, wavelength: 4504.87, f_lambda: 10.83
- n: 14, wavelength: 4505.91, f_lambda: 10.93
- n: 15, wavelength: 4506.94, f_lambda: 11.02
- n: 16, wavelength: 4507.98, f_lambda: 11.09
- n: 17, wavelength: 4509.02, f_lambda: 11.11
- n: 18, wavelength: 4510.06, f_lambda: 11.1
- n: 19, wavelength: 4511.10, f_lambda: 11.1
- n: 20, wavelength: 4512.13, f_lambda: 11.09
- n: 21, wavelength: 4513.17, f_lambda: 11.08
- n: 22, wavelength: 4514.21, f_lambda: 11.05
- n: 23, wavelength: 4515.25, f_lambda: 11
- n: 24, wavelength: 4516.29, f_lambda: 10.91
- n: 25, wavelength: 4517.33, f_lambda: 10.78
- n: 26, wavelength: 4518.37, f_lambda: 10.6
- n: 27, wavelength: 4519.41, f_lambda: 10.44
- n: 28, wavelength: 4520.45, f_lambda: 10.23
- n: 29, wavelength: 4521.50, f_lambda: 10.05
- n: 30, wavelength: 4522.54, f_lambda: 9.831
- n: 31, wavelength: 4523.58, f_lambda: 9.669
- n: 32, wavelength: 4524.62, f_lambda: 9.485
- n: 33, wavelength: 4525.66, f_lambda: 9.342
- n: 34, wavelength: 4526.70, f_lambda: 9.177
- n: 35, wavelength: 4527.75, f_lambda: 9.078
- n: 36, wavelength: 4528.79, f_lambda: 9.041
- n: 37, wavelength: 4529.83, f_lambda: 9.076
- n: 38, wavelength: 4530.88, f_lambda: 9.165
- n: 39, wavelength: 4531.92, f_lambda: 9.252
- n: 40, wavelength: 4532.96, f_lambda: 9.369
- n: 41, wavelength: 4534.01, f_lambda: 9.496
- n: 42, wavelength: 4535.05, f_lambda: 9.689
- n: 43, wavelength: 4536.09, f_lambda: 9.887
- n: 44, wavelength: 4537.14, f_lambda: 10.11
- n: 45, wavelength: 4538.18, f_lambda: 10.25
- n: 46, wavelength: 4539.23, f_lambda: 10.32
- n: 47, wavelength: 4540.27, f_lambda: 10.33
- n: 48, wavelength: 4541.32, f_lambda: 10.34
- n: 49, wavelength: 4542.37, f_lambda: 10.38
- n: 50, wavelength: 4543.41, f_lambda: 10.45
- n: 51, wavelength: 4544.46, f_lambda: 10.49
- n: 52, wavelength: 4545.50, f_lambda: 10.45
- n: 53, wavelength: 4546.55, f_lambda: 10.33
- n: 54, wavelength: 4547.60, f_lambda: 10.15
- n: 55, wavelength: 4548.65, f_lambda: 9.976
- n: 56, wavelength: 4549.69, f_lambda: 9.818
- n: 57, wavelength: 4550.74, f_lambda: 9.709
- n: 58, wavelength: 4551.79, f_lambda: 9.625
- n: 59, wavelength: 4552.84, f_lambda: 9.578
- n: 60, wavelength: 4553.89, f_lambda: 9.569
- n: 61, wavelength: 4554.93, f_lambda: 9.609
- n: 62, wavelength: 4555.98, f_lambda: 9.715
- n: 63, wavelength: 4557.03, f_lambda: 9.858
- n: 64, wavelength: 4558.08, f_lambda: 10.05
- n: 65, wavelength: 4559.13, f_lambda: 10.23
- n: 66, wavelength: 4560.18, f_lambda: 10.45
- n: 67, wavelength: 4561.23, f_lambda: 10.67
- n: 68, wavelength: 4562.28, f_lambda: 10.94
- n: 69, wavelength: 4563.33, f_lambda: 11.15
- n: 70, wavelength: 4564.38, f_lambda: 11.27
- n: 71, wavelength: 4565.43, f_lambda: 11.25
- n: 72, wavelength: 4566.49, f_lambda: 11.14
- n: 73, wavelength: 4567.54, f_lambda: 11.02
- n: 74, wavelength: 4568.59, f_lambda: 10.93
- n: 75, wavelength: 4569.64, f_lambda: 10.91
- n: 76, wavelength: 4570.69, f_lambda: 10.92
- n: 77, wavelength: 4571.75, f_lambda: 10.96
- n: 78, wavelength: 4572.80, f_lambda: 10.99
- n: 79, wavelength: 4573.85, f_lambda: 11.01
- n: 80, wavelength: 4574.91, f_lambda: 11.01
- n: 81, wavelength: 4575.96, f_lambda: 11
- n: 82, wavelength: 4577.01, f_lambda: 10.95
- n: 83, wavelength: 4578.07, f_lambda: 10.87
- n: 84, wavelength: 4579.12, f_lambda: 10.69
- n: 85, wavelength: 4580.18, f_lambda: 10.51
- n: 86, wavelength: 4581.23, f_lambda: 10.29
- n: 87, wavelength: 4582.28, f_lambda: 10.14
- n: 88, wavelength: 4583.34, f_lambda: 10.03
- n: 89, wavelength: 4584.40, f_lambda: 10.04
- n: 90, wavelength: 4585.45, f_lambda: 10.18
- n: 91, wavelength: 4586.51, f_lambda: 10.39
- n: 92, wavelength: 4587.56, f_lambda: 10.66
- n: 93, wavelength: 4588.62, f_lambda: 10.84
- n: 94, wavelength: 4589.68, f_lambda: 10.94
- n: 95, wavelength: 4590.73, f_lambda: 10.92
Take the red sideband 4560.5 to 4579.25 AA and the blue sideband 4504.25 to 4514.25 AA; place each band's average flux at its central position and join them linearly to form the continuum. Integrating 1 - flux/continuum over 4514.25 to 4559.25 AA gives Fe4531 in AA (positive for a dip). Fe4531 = 4.4 AA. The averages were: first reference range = 11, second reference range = 11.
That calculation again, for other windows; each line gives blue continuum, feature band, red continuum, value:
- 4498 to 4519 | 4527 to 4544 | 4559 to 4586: 1.6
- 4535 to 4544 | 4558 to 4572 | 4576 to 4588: -0.7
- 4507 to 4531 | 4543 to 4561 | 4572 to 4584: 0.8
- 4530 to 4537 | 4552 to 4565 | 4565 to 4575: 0.3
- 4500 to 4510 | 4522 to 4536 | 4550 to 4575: 1.7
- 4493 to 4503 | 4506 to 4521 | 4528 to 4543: -1.6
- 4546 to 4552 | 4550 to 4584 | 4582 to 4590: -1.2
